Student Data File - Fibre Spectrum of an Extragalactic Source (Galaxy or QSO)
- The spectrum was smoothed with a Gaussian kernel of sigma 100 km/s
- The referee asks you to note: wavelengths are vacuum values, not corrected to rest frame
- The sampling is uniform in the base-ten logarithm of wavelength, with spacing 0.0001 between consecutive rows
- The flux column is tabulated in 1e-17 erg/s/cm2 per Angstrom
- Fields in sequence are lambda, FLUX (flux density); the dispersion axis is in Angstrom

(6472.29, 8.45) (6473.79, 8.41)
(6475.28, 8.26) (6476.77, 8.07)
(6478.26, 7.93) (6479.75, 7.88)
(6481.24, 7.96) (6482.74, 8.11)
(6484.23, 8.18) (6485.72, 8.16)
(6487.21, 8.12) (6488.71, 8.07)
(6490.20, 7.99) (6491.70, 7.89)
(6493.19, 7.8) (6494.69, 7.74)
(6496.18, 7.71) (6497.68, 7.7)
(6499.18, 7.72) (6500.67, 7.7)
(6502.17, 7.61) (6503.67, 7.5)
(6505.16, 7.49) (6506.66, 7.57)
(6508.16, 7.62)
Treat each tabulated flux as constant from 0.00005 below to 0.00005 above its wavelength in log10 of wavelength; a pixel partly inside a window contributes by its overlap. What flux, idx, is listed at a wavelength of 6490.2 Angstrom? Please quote 7.99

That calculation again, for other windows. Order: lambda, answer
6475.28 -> 8.26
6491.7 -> 7.89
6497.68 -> 7.7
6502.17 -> 7.61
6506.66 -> 7.57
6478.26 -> 7.93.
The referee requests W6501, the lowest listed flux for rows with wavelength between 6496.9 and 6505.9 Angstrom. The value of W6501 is 7.49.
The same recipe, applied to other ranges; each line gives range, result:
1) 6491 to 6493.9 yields 7.8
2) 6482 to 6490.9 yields 7.99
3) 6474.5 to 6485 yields 7.88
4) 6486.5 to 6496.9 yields 7.71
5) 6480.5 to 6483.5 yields 7.96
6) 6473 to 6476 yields 8.26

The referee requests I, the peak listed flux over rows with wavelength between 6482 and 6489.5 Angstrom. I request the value 8.18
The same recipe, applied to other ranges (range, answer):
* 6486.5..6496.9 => 8.12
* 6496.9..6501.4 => 7.72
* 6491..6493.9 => 7.89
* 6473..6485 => 8.41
